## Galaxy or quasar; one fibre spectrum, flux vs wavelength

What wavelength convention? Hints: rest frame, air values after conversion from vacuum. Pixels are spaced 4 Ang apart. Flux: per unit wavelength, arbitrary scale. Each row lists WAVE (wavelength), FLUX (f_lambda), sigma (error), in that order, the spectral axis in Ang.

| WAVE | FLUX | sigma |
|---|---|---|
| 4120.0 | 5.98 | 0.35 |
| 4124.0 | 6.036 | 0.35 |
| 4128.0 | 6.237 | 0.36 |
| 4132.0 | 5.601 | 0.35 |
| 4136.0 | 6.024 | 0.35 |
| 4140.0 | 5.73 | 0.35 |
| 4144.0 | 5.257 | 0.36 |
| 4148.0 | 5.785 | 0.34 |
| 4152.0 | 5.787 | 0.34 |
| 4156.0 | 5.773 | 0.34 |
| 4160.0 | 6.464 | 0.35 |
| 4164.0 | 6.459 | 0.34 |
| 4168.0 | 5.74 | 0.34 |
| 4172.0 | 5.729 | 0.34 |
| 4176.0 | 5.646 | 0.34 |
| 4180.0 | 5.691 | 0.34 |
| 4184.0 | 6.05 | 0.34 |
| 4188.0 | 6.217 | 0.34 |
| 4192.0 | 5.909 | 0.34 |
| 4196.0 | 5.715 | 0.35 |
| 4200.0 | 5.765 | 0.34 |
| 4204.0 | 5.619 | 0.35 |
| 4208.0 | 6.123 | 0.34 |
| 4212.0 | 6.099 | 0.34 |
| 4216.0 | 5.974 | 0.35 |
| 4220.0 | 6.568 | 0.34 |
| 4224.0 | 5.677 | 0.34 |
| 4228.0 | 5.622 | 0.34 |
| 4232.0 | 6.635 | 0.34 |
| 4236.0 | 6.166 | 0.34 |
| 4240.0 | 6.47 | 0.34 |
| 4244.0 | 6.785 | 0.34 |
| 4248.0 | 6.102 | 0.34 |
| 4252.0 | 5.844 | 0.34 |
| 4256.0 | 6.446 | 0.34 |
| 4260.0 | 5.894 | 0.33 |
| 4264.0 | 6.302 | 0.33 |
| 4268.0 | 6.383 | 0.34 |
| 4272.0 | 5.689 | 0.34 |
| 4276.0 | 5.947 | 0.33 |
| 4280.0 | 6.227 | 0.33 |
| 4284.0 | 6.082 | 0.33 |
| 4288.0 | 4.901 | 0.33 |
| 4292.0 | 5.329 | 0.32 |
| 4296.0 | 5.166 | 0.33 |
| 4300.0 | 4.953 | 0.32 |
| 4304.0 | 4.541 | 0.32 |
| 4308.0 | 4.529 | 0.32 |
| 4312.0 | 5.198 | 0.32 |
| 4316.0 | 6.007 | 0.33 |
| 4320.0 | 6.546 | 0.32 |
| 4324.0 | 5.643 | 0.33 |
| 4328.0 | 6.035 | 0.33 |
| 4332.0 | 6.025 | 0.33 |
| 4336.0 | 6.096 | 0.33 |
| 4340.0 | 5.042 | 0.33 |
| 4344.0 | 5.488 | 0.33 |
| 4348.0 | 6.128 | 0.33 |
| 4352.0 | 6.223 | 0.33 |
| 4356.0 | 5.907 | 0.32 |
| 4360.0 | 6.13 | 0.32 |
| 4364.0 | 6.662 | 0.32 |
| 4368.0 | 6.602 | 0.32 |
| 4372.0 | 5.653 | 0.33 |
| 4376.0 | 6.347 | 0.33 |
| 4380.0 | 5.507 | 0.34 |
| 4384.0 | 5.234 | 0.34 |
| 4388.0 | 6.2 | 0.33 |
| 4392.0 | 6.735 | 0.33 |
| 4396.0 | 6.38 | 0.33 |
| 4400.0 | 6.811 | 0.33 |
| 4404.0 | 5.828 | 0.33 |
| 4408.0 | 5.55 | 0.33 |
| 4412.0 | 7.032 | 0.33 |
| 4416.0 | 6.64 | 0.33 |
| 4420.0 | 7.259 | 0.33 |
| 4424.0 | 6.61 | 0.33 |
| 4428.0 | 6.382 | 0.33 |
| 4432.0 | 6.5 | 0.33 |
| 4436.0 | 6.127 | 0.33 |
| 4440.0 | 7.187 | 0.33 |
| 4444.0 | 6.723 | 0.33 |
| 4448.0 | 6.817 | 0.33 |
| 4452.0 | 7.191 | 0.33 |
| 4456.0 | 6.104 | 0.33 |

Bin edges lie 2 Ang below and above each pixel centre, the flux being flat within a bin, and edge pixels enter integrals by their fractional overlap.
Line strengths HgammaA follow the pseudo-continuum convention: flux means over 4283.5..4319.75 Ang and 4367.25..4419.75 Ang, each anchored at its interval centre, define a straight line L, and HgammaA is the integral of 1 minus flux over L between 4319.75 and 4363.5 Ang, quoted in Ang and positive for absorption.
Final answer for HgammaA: -2.2 Ang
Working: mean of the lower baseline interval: 5.22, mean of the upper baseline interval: 6.22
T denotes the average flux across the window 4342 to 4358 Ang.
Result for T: 5.94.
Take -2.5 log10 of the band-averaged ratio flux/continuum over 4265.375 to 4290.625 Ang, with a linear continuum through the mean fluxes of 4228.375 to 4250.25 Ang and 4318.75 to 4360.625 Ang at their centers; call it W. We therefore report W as 0.06 mag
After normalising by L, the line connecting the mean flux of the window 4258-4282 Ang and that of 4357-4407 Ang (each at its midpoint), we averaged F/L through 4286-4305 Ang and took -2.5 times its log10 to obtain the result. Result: 0.21 mag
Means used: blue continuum 6.07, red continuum 6.16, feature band 5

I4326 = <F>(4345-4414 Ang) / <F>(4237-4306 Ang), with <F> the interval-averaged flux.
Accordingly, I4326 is 1.06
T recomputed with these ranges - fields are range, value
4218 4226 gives 6.12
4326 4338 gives 6.05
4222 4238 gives 6.03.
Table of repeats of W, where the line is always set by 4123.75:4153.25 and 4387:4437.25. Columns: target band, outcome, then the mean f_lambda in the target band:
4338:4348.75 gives 0.151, 5.49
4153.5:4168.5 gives -0.052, 6.14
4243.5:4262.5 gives -0.016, 6.17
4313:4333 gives 0.043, 6.01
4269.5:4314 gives 0.158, 5.34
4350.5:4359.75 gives 0.046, 6.07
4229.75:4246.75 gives -0.076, 6.48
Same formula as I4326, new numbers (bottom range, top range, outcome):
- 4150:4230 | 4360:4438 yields 1.06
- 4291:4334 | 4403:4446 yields 1.20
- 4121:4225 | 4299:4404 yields 0.99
